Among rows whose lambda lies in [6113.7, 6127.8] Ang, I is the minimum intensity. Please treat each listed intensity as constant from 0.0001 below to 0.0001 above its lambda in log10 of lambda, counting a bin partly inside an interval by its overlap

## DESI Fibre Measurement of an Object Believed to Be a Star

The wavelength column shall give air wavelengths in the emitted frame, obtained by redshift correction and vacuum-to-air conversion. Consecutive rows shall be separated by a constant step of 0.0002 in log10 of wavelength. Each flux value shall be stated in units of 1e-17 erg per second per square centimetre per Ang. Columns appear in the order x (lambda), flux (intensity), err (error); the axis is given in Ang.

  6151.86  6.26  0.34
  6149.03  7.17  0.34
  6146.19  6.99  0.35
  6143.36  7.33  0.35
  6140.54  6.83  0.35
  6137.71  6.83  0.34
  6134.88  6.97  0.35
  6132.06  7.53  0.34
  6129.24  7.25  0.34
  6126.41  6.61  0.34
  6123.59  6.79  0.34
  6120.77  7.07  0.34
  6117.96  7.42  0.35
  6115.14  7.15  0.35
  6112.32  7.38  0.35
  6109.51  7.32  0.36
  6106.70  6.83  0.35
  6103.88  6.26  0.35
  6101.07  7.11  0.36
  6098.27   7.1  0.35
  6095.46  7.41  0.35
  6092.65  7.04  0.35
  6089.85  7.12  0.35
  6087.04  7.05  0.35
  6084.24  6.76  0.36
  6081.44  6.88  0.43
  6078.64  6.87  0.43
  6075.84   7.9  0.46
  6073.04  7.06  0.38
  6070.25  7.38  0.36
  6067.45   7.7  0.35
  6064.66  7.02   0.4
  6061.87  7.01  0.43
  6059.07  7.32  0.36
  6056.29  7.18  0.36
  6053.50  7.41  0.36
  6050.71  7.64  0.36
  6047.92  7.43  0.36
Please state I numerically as 6.61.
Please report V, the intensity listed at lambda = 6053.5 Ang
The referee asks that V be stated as 7.41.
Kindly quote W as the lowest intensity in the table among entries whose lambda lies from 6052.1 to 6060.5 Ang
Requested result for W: 7.18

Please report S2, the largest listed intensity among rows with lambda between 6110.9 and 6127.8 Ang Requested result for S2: 7.42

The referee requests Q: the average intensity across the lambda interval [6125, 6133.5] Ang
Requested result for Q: 7.13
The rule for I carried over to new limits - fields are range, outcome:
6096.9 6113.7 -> 6.26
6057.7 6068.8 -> 7.01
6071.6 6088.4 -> 6.76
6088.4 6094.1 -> 7.04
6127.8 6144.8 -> 6.83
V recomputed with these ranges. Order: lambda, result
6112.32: 7.38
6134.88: 6.97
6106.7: 6.83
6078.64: 6.87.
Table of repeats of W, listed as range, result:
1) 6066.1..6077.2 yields 7.06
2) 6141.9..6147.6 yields 6.99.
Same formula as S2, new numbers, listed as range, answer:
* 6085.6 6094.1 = 7.12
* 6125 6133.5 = 7.53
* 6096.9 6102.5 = 7.11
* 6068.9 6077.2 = 7.9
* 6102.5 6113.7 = 7.38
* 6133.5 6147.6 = 7.33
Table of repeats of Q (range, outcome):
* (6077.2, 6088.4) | 6.89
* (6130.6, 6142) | 7.05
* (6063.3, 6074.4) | 7.29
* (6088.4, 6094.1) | 7.08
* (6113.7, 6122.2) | 7.21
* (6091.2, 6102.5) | 7.17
